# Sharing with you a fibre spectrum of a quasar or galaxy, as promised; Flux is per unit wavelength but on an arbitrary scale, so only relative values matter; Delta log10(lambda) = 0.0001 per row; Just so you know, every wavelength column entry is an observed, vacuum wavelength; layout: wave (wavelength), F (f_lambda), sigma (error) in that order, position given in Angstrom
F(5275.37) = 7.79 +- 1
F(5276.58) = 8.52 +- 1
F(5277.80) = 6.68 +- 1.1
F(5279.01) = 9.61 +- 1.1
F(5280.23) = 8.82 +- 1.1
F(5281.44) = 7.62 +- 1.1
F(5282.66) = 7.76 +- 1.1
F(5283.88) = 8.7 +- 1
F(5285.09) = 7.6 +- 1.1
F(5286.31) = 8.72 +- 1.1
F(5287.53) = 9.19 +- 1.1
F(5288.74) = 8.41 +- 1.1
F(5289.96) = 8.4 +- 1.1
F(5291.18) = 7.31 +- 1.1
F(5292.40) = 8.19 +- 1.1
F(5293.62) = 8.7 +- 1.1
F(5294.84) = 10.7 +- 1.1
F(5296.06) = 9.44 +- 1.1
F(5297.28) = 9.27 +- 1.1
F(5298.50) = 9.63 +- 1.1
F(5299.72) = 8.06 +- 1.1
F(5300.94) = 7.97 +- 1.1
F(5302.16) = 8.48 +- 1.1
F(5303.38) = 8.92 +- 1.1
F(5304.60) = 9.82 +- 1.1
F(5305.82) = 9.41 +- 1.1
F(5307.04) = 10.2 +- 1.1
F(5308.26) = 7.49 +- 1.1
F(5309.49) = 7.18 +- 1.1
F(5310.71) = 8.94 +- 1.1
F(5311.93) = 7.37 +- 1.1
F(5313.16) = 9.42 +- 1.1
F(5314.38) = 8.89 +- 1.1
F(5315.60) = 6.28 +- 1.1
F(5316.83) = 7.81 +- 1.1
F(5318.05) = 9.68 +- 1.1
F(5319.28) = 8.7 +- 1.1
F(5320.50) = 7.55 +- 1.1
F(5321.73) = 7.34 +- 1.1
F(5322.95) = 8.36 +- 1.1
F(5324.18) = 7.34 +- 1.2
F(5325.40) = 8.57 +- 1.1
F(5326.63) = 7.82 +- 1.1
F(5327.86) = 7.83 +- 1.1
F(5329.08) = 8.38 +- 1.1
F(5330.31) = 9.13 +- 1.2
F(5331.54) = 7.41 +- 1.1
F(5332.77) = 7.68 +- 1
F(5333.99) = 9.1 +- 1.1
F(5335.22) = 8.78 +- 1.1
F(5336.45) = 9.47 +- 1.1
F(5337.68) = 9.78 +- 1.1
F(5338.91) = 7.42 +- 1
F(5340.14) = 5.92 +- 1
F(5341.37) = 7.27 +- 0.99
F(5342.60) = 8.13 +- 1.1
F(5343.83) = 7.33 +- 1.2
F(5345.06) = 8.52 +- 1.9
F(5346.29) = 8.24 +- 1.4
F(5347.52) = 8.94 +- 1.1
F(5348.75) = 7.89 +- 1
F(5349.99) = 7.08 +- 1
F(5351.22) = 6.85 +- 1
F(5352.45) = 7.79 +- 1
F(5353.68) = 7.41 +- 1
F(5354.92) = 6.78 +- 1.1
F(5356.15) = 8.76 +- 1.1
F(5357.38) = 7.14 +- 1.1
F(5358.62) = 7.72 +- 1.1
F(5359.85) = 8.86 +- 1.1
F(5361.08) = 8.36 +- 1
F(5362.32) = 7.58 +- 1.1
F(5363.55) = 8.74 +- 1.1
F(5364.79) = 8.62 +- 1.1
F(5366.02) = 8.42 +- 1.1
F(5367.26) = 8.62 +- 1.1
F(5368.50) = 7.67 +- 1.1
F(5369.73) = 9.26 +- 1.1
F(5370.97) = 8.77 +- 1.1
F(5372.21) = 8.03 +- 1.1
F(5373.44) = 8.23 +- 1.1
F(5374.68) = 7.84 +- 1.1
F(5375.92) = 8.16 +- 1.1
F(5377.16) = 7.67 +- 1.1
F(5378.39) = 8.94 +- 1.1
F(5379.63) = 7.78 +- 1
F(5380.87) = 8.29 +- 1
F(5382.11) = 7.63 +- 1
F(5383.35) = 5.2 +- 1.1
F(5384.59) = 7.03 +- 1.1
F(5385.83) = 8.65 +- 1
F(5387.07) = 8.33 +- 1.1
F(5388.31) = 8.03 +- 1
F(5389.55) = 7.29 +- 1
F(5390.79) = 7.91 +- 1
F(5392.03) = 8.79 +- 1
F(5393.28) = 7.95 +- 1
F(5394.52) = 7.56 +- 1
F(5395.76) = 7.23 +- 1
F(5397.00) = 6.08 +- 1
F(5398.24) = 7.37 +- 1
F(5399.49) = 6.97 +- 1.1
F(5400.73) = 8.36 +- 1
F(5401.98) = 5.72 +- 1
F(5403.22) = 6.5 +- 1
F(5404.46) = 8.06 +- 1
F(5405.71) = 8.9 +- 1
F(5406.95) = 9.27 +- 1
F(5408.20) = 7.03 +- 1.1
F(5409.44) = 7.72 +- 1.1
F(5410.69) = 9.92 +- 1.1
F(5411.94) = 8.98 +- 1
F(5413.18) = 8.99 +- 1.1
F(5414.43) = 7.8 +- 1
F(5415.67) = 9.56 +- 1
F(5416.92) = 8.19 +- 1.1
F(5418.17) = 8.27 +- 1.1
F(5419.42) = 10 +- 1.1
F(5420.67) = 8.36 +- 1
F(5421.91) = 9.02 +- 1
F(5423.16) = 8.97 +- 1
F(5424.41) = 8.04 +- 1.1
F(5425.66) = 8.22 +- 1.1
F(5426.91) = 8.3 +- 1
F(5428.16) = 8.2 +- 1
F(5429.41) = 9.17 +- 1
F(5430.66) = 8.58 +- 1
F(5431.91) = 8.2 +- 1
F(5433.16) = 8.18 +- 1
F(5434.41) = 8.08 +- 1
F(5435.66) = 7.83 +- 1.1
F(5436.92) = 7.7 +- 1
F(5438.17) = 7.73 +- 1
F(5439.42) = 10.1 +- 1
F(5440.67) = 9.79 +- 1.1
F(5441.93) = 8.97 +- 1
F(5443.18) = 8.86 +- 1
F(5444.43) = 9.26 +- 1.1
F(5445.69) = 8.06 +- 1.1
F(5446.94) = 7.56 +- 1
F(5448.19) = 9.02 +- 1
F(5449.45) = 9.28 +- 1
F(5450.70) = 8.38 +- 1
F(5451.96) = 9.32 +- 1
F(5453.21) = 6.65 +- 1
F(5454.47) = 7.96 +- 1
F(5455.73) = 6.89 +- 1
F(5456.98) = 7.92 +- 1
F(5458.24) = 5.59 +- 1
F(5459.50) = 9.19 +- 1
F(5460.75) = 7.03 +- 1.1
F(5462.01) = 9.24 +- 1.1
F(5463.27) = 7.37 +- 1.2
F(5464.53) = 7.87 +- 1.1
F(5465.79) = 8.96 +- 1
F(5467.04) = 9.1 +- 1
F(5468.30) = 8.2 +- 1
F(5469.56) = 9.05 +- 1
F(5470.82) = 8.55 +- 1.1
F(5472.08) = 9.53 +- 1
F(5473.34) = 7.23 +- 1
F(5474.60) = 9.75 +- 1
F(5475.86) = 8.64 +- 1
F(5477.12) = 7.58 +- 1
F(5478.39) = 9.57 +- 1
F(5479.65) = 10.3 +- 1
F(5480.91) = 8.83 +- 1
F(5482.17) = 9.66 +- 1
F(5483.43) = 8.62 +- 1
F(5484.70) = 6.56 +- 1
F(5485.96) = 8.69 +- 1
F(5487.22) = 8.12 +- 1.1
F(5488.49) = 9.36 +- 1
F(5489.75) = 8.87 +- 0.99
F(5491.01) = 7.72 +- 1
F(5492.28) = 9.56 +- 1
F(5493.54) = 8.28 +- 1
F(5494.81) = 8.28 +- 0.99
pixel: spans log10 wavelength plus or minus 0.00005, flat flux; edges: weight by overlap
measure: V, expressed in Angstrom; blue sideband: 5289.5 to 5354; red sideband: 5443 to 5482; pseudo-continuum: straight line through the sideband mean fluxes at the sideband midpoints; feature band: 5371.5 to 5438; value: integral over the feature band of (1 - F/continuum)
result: 2.49 Angstrom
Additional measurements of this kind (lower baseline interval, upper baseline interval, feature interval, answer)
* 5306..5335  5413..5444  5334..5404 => 4.4 Angstrom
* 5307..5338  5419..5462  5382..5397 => 1.4 Angstrom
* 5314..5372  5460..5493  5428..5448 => -0.2 Angstrom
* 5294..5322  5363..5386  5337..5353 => 1.0 Angstrom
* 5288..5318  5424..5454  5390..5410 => 2.2 Angstrom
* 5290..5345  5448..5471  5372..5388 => 0.9 Angstrom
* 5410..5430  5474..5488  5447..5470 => 1.6 Angstrom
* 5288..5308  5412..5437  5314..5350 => 2.9 Angstrom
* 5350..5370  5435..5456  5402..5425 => -0.5 Angstrom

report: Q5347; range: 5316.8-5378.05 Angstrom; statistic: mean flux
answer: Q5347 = 8.1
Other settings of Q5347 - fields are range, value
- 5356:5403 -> 7.86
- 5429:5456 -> 8.45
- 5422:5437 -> 8.33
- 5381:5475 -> 8.19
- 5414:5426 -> 8.67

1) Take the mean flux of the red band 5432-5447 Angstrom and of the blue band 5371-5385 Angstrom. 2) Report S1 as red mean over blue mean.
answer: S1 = 1.1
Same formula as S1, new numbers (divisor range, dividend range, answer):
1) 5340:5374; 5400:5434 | 1.05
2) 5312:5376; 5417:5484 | 1.05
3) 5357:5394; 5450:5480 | 1.03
